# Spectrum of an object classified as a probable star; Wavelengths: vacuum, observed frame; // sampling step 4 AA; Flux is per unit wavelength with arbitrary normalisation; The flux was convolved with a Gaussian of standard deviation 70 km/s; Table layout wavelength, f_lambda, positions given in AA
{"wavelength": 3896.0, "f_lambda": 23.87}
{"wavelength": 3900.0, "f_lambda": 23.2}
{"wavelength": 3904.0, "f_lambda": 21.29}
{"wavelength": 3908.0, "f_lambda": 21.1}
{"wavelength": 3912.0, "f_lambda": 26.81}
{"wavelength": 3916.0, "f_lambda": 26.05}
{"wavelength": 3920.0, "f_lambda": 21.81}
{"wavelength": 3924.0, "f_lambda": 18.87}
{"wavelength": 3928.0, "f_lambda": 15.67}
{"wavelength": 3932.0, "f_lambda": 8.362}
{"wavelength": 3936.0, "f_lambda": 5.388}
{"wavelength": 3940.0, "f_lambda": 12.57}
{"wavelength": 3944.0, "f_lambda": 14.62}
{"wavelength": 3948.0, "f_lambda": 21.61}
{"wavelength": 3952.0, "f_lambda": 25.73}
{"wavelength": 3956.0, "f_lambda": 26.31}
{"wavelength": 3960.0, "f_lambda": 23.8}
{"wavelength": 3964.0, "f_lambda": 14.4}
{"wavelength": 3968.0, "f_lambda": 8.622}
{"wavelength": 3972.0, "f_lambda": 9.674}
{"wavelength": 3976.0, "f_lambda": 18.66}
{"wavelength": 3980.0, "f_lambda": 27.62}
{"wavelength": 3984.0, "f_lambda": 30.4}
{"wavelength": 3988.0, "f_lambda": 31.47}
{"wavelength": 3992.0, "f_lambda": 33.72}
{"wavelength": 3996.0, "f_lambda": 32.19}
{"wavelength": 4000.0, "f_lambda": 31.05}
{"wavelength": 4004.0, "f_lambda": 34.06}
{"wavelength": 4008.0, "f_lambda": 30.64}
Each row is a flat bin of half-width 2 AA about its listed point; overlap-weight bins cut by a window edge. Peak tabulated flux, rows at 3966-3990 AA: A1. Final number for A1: 31.47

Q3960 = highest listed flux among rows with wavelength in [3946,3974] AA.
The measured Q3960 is 26.31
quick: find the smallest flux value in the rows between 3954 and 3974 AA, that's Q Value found 8.622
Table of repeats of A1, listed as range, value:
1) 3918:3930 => 21.81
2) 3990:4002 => 33.72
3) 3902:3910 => 21.29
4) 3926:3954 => 25.73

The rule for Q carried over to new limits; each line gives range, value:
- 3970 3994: 9.674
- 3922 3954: 5.388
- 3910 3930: 15.67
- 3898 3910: 21.1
